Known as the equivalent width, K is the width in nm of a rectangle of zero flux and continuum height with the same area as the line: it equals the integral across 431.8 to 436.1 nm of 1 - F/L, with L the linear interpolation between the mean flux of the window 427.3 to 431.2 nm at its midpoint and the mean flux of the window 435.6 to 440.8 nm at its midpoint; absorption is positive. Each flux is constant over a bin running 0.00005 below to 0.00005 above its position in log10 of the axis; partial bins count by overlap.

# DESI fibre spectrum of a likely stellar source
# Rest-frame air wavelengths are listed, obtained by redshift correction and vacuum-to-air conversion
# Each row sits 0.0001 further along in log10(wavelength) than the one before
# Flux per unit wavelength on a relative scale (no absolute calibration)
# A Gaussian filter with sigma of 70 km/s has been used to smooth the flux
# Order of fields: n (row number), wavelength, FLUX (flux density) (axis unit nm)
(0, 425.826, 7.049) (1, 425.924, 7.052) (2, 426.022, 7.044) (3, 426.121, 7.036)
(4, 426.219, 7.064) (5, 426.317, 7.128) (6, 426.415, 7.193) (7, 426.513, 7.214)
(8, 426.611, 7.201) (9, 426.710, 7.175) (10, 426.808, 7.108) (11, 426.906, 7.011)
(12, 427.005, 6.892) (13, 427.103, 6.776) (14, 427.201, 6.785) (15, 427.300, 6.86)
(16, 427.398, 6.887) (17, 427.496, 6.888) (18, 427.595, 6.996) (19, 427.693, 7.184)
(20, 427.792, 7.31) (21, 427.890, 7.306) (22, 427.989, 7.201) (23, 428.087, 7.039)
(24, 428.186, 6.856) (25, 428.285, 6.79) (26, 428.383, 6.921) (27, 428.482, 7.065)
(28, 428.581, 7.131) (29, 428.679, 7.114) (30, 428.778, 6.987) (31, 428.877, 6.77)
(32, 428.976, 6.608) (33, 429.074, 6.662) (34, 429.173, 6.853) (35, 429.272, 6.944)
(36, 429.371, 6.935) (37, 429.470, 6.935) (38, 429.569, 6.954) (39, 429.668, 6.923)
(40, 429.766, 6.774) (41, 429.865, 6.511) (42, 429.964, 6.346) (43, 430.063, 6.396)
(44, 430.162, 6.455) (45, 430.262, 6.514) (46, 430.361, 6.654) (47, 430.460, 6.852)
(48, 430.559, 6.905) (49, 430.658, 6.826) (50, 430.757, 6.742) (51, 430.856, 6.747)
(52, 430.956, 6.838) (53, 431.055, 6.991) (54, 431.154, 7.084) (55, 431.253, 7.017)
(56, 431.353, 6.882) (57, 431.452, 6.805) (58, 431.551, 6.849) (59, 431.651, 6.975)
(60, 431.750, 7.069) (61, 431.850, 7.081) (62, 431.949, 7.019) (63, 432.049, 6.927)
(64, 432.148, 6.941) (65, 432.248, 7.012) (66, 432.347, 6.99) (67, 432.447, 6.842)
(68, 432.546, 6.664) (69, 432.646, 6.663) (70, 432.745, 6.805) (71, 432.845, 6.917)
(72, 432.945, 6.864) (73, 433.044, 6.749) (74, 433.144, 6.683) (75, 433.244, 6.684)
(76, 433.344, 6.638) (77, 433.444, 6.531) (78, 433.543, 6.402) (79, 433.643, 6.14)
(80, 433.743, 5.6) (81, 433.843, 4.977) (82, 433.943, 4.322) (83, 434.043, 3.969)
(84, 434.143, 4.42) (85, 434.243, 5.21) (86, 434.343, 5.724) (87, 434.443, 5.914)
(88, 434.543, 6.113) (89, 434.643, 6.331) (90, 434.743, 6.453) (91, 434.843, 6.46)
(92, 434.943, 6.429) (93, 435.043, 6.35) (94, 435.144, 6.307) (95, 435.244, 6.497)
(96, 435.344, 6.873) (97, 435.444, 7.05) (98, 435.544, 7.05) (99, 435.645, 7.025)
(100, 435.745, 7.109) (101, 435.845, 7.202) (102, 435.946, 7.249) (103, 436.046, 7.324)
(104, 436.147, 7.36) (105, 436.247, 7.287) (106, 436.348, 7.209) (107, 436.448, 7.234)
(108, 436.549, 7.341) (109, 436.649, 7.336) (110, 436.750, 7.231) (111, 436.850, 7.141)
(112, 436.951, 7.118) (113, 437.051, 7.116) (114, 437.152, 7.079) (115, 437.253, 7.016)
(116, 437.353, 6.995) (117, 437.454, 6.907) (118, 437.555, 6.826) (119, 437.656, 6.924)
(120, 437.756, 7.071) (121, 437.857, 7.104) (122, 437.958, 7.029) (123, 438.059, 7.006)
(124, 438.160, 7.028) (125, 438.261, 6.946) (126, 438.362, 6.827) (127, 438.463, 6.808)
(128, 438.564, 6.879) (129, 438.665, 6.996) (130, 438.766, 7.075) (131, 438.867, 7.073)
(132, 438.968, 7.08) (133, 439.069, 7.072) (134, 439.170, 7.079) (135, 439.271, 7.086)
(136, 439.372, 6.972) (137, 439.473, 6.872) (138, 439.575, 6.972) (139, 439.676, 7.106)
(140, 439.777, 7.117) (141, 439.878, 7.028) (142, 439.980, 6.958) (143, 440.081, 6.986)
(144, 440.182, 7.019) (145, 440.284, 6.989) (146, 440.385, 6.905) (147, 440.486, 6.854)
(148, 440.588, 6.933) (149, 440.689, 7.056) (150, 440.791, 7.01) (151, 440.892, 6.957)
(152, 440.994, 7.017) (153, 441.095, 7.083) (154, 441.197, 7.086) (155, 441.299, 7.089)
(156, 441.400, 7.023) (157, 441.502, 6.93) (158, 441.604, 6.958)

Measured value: 0.33 nm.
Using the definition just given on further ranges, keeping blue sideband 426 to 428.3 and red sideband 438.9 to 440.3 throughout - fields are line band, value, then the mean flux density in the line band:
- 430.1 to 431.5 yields 0.05 nm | 6.8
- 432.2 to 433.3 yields 0.04 nm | 6.81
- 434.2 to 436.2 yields 0.12 nm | 6.61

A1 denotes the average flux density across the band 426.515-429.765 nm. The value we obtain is 6.97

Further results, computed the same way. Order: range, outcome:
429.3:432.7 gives 6.83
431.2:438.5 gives 6.69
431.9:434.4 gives 6.22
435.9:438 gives 7.14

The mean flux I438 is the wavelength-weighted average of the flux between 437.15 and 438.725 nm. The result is 6.96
